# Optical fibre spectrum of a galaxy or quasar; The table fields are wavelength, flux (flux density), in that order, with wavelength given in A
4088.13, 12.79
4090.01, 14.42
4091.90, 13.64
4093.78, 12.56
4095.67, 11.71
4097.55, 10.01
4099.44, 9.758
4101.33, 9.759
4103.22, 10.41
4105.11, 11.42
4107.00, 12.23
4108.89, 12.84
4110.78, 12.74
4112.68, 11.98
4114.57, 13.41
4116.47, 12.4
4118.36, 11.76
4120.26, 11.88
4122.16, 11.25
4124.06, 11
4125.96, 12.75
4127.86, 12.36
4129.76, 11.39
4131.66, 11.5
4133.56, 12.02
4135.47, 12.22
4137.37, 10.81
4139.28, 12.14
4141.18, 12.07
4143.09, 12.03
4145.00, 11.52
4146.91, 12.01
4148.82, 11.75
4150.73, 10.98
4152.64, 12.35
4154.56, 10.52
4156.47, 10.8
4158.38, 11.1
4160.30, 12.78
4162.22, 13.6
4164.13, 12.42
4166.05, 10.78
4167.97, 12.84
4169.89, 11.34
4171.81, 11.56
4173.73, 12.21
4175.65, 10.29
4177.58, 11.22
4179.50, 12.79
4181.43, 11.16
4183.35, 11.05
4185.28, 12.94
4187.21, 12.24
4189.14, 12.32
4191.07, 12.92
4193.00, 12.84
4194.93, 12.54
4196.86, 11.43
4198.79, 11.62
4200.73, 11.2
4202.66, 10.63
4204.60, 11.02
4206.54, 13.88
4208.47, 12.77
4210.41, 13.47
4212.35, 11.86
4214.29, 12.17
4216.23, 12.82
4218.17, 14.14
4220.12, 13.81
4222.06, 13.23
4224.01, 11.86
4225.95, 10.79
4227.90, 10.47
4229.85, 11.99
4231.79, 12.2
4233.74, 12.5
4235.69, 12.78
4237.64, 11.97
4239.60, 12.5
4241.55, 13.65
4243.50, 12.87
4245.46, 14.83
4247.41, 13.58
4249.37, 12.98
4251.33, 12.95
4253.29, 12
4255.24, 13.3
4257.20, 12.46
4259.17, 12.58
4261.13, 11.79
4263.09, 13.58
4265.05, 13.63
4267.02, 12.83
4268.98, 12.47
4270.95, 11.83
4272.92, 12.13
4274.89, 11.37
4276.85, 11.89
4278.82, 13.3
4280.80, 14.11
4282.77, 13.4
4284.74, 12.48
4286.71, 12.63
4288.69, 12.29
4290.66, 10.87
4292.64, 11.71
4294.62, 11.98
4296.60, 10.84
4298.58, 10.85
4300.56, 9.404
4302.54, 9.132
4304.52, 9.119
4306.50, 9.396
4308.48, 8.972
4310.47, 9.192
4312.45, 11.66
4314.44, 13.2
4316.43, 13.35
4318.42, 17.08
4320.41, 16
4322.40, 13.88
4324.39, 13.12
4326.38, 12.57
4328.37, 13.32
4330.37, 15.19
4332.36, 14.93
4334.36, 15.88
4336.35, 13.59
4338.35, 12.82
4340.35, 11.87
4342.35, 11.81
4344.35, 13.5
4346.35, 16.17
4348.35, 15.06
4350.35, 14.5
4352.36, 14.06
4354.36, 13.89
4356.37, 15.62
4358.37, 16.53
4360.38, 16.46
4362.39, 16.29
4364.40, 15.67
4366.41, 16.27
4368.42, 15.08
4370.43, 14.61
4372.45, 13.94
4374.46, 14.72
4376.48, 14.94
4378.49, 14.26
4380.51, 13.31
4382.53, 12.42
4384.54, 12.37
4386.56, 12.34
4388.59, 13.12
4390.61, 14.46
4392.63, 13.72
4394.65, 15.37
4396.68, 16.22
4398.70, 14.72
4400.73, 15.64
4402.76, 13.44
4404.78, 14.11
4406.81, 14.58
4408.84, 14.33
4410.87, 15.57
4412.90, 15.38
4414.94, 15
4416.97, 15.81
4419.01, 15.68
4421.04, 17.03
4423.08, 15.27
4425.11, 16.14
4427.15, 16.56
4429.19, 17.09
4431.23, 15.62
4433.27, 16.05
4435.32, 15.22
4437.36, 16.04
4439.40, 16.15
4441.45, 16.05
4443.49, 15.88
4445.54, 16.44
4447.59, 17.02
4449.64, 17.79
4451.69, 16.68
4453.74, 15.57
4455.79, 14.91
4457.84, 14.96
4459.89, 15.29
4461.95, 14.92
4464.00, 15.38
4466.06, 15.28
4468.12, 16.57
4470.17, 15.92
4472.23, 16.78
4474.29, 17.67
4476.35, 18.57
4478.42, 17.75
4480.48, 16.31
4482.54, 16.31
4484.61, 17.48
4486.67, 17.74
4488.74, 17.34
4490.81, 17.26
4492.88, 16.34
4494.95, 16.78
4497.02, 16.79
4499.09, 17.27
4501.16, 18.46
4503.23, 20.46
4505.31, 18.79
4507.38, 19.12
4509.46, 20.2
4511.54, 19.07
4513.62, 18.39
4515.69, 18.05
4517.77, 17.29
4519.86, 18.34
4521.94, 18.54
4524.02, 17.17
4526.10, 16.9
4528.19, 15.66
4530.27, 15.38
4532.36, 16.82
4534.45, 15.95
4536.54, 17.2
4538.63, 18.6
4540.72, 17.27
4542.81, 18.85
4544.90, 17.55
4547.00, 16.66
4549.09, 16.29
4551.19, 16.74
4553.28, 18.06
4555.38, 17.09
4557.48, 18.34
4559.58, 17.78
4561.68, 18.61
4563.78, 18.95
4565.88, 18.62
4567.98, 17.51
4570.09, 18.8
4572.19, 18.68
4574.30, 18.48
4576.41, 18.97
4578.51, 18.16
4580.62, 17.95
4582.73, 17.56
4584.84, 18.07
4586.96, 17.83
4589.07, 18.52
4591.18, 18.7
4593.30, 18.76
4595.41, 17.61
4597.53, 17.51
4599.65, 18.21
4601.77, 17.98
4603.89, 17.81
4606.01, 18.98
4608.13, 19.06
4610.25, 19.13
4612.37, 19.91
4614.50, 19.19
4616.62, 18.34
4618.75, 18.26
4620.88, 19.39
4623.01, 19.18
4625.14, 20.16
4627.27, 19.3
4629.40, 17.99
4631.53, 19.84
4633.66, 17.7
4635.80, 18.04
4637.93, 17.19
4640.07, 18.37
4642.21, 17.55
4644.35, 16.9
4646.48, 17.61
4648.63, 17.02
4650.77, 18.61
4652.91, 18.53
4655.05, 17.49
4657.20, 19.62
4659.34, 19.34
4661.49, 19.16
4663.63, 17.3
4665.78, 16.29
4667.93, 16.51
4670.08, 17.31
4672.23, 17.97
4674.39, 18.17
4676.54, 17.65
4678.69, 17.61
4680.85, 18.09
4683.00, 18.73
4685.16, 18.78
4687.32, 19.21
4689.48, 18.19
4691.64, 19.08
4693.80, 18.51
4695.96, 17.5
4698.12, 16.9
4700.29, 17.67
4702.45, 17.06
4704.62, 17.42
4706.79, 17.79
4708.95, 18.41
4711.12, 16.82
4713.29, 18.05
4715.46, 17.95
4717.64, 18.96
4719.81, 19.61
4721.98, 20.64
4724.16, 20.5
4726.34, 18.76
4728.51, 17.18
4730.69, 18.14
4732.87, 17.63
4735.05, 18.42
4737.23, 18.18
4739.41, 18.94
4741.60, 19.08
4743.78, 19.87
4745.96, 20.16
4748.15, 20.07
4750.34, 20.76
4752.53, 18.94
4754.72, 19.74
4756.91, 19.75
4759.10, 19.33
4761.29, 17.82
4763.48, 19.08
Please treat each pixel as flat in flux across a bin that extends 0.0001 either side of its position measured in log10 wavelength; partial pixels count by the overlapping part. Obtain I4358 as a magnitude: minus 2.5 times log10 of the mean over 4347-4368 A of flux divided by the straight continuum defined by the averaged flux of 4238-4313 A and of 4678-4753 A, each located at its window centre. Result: -0.167 mag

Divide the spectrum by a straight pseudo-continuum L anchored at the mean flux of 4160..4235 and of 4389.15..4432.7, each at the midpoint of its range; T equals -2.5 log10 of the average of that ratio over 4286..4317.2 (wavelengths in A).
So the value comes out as 0.25 mag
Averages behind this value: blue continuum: 12.1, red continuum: 15.3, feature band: 10.9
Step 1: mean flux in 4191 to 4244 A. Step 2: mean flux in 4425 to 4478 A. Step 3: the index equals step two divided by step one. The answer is 1.31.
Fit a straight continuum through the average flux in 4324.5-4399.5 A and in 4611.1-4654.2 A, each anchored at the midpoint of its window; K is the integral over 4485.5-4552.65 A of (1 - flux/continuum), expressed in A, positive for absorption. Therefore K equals -3.5 A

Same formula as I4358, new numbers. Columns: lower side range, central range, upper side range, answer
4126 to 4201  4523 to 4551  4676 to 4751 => -0.04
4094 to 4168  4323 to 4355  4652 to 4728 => 0.02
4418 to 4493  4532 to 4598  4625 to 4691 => -0.04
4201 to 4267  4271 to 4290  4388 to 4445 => 0.07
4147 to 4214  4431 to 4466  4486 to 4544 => 0.05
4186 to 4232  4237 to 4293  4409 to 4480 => 0.04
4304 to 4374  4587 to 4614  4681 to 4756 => -0.08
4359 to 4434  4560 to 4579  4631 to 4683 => -0.10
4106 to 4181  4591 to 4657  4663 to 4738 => -0.07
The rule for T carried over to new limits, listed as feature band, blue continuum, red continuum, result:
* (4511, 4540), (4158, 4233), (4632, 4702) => -0.07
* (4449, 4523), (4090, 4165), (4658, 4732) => -0.09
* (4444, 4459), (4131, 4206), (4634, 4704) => -0.06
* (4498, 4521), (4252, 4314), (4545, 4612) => -0.13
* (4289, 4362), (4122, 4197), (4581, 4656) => 0.10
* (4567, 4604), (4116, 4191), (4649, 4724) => -0.08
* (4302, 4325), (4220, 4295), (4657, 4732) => 0.11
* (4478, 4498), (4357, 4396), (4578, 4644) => -0.04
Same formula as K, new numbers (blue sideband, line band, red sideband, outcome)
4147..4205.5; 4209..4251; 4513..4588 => -0.2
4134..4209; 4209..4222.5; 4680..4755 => -0.7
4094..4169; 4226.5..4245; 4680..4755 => 0.9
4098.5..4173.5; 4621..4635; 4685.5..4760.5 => -1.2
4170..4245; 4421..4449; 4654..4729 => -2.2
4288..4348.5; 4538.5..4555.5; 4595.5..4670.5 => -0.7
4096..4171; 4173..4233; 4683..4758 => 2.0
